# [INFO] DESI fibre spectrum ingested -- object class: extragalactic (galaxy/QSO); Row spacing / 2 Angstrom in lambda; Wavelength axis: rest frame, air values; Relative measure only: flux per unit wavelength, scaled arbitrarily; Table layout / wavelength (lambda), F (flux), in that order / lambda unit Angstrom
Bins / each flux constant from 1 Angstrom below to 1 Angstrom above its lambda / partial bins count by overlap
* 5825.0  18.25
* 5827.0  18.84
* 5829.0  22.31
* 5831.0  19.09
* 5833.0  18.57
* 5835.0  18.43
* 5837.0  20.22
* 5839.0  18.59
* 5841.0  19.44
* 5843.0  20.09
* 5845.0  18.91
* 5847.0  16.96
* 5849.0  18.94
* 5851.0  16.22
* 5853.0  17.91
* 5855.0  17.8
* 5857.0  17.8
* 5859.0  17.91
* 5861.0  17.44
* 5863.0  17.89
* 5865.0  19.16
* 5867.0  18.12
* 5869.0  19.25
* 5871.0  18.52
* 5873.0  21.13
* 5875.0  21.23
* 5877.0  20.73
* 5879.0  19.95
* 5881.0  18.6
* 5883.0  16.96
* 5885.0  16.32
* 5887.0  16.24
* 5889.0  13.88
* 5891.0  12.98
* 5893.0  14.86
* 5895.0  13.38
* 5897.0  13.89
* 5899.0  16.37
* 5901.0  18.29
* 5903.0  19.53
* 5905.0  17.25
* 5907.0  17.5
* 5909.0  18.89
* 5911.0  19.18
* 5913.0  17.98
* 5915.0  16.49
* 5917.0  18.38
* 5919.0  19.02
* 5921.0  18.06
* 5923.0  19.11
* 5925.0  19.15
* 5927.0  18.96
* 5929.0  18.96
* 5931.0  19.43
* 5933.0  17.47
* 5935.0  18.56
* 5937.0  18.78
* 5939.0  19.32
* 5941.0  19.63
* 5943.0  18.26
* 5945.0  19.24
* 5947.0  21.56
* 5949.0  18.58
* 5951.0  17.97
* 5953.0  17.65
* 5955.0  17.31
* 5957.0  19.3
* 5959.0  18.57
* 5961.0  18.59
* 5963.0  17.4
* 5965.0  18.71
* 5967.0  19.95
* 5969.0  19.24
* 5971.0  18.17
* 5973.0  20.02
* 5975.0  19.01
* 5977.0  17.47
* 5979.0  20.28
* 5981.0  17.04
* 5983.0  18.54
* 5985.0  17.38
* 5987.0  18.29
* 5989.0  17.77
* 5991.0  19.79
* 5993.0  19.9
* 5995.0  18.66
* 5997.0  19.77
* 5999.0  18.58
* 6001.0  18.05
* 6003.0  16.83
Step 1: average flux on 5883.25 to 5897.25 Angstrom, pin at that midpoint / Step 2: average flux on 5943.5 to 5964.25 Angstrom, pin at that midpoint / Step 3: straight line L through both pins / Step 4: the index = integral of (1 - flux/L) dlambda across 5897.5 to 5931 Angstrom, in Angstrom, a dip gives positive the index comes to -4.4 Angstrom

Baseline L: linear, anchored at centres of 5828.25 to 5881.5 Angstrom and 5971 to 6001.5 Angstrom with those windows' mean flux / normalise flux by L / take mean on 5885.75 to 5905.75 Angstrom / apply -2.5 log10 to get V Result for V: 0.20 mag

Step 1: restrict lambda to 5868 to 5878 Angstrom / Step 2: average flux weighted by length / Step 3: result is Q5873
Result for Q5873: 20.2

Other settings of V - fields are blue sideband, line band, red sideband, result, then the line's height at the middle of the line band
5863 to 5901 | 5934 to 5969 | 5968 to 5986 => -0.033 mag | 18.2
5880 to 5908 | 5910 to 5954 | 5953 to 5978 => -0.076 mag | 17.5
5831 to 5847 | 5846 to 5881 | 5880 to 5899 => -0.091 mag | 17.2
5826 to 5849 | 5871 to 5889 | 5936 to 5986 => 0.026 mag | 19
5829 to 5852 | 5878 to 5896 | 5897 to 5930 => 0.160 mag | 18.4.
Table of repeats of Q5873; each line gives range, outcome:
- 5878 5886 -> 18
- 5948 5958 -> 18.2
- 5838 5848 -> 18.8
